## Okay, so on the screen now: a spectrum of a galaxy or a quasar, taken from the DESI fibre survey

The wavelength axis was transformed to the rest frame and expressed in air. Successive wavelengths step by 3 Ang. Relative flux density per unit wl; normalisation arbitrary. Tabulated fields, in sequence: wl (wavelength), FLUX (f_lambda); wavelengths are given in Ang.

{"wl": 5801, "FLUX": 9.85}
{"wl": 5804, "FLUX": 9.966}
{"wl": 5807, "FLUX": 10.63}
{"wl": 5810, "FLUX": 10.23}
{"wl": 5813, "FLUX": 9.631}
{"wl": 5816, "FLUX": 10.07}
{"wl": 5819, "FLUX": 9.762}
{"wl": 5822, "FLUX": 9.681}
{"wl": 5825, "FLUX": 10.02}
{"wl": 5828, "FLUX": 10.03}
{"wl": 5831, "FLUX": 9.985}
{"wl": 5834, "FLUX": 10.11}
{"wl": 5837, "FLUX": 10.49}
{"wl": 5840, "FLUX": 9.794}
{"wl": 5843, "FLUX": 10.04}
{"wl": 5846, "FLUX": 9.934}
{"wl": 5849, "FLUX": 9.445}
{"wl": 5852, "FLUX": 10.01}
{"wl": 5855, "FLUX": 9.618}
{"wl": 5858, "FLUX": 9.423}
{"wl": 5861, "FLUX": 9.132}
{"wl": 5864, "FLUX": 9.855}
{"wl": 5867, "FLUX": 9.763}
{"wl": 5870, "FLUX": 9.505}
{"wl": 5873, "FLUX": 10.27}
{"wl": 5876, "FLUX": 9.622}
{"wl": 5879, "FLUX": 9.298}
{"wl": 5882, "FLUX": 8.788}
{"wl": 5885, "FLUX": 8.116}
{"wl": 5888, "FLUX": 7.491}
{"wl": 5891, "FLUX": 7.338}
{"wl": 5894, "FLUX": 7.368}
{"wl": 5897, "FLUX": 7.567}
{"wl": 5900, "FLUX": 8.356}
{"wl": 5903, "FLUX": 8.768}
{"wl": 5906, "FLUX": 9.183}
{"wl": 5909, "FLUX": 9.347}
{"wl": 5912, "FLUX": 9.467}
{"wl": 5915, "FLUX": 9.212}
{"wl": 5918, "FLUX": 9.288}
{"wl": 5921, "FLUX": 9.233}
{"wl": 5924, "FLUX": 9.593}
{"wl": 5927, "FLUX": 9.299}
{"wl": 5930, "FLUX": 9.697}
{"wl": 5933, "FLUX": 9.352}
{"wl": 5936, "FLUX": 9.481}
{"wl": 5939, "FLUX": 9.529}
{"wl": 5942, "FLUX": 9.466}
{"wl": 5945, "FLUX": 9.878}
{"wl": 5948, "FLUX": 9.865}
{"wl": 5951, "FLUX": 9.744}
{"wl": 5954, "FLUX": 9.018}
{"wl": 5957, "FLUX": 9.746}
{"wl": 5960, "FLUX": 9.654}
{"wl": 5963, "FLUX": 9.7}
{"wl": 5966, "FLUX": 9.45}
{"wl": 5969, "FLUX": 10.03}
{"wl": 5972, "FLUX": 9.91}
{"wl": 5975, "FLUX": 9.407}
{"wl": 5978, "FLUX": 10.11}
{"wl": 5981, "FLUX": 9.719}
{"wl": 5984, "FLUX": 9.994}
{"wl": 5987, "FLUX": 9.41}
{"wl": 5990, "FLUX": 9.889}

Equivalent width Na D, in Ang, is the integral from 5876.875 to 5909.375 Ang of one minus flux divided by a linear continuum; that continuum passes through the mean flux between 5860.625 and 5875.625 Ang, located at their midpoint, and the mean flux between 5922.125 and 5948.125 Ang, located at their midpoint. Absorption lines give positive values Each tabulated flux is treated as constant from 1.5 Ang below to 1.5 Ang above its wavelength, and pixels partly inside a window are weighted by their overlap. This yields 4.5 Ang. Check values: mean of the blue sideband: 9.74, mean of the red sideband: 9.55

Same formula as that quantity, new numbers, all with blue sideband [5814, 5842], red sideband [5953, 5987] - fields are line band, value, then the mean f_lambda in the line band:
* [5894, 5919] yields 2.6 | 8.8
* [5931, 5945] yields 0.4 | 9.51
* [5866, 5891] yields 2.3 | 8.99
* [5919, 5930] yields 0.4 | 9.41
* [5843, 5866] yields 0.6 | 9.66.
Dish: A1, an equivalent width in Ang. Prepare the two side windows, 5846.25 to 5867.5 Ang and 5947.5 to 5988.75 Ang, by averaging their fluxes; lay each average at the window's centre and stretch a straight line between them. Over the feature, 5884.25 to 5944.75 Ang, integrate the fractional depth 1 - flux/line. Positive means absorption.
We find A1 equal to 4.8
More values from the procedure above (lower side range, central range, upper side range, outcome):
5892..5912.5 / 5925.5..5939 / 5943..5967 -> -0.5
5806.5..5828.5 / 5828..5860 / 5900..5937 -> -0.3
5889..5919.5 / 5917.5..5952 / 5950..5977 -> -1.6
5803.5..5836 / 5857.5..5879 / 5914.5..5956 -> 0.3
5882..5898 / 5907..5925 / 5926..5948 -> -1.3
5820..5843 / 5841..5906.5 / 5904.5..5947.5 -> 4.8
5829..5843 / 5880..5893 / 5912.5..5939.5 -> 2.3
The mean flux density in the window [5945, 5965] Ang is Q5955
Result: 9.64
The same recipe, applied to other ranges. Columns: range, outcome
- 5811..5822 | 9.82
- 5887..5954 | 9.04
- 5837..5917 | 9.13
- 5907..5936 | 9.39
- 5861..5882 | 9.61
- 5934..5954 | 9.6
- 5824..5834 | 10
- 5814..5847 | 9.99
